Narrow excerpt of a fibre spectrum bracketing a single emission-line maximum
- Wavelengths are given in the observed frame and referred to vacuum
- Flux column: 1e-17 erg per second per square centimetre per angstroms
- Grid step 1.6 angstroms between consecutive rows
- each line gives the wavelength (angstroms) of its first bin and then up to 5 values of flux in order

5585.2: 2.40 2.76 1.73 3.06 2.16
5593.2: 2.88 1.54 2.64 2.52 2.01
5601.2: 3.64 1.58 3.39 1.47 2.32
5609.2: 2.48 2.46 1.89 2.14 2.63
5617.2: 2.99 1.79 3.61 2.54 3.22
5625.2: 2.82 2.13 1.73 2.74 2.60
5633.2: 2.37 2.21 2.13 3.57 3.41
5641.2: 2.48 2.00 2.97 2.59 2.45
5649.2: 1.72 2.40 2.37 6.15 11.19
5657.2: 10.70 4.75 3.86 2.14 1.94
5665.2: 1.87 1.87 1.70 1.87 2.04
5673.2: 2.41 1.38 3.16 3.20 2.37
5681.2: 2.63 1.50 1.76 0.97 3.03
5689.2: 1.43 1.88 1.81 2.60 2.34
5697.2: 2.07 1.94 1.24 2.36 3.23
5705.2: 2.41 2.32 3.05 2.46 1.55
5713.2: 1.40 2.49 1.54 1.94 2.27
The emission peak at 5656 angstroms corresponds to H-beta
